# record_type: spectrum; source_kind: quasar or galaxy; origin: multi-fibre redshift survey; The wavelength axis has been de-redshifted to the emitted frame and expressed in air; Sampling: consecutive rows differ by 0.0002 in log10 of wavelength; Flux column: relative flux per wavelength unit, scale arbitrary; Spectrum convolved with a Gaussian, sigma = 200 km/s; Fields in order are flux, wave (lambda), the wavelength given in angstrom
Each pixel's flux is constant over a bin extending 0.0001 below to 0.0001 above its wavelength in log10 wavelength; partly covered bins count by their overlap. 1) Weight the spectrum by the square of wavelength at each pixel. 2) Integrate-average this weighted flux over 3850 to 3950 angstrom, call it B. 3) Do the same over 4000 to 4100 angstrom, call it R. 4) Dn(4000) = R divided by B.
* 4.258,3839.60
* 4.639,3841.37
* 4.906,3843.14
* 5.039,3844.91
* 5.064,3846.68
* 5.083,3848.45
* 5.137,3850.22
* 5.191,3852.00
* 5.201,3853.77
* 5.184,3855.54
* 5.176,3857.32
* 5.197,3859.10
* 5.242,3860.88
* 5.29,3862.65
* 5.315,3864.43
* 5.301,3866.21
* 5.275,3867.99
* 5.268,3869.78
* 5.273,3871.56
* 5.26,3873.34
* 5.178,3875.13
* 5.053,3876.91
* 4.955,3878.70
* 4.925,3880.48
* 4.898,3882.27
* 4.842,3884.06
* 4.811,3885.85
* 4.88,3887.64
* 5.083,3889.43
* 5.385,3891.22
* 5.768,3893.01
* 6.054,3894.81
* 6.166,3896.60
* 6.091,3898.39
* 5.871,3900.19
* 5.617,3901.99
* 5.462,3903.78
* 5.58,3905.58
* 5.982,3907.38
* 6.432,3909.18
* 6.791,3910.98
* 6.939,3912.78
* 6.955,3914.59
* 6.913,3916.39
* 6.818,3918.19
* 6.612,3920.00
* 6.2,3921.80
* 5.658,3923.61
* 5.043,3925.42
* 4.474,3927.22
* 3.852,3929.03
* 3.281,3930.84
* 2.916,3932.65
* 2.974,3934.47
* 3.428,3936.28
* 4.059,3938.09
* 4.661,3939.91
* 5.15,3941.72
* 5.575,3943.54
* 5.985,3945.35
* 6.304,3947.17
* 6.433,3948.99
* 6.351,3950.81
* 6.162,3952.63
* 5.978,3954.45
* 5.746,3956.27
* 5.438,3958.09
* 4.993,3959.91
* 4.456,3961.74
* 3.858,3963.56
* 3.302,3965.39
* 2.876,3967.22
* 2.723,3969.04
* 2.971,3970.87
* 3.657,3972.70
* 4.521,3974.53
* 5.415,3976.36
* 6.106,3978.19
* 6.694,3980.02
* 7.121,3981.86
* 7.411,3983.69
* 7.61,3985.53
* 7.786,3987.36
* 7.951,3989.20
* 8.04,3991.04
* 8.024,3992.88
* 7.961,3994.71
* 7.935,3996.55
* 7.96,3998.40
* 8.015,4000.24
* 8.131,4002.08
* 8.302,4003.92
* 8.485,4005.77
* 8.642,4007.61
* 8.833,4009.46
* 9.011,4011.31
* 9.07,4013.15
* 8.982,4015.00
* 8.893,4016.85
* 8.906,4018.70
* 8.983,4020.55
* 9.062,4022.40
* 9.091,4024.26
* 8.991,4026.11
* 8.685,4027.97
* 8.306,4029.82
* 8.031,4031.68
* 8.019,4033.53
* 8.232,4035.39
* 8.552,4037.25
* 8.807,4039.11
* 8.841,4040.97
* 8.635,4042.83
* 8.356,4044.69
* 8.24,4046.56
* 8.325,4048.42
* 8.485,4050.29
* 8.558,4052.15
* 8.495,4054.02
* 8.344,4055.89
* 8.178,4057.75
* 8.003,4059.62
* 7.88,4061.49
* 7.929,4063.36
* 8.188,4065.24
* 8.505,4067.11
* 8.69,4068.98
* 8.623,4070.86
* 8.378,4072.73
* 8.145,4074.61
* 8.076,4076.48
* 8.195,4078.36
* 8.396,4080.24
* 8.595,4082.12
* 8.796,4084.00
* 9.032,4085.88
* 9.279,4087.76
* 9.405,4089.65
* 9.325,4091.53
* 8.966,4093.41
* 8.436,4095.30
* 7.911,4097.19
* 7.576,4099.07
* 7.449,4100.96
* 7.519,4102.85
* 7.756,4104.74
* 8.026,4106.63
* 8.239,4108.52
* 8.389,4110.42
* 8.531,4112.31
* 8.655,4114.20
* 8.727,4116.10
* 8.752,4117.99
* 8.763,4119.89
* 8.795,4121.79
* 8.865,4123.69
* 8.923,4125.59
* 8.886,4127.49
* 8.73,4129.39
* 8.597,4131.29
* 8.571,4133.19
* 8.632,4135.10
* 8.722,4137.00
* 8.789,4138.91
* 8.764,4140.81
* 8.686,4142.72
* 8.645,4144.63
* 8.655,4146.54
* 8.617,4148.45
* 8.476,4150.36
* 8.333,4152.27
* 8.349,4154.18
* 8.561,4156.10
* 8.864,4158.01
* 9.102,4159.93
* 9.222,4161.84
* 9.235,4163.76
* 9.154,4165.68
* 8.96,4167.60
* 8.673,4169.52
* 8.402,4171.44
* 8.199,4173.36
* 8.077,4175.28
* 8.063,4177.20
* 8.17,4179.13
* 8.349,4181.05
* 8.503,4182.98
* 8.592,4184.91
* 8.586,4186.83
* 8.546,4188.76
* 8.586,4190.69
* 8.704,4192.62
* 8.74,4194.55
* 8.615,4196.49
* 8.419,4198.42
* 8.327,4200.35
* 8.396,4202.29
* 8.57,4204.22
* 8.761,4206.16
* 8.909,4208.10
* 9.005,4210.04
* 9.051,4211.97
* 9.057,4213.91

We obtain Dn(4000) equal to 1.72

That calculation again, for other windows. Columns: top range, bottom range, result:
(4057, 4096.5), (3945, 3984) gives 1.75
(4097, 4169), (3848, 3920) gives 1.74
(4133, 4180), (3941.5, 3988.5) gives 1.75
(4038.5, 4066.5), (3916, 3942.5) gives 1.87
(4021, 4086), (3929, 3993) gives 1.68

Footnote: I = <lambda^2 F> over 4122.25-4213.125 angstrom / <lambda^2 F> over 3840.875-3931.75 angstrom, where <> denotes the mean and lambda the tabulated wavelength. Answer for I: 1.83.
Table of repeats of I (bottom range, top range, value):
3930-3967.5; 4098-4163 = 1.95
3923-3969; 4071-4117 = 1.92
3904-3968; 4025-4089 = 1.70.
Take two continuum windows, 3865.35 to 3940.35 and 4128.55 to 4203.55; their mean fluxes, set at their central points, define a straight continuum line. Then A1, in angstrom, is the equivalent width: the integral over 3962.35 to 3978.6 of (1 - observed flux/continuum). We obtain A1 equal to 6.0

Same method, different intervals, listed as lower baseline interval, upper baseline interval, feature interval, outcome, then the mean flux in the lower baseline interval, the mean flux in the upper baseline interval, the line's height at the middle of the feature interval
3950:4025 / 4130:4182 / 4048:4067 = -1.6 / 6.87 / 8.63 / 7.6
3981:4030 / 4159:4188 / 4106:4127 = -0.2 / 8.38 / 8.62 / 8.54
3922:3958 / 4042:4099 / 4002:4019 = -4.7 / 4.99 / 8.47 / 6.87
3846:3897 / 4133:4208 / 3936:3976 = 8.9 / 5.21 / 8.61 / 6.17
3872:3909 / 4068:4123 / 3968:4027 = -4.1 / 5.41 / 8.46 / 7.01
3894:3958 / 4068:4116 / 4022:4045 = -3.6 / 5.55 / 8.42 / 7.41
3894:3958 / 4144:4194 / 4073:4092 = -3.0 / 5.55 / 8.6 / 7.52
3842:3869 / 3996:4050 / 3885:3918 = 0.9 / 5.17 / 8.57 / 6.1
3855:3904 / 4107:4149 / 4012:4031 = -4.4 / 5.31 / 8.67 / 7.23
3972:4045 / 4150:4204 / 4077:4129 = -1.2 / 8.02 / 8.58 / 8.33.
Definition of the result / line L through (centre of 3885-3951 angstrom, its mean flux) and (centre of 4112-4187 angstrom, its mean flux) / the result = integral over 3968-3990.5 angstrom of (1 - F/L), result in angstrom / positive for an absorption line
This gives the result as 1.7 angstrom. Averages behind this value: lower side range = 5.46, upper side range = 8.66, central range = 5.85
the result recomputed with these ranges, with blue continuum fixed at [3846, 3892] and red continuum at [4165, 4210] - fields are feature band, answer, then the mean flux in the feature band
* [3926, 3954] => 5.3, 4.8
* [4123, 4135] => -1.3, 8.75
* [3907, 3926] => -2.7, 6.43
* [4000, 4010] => -2.8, 8.41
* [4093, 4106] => -0.5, 7.9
